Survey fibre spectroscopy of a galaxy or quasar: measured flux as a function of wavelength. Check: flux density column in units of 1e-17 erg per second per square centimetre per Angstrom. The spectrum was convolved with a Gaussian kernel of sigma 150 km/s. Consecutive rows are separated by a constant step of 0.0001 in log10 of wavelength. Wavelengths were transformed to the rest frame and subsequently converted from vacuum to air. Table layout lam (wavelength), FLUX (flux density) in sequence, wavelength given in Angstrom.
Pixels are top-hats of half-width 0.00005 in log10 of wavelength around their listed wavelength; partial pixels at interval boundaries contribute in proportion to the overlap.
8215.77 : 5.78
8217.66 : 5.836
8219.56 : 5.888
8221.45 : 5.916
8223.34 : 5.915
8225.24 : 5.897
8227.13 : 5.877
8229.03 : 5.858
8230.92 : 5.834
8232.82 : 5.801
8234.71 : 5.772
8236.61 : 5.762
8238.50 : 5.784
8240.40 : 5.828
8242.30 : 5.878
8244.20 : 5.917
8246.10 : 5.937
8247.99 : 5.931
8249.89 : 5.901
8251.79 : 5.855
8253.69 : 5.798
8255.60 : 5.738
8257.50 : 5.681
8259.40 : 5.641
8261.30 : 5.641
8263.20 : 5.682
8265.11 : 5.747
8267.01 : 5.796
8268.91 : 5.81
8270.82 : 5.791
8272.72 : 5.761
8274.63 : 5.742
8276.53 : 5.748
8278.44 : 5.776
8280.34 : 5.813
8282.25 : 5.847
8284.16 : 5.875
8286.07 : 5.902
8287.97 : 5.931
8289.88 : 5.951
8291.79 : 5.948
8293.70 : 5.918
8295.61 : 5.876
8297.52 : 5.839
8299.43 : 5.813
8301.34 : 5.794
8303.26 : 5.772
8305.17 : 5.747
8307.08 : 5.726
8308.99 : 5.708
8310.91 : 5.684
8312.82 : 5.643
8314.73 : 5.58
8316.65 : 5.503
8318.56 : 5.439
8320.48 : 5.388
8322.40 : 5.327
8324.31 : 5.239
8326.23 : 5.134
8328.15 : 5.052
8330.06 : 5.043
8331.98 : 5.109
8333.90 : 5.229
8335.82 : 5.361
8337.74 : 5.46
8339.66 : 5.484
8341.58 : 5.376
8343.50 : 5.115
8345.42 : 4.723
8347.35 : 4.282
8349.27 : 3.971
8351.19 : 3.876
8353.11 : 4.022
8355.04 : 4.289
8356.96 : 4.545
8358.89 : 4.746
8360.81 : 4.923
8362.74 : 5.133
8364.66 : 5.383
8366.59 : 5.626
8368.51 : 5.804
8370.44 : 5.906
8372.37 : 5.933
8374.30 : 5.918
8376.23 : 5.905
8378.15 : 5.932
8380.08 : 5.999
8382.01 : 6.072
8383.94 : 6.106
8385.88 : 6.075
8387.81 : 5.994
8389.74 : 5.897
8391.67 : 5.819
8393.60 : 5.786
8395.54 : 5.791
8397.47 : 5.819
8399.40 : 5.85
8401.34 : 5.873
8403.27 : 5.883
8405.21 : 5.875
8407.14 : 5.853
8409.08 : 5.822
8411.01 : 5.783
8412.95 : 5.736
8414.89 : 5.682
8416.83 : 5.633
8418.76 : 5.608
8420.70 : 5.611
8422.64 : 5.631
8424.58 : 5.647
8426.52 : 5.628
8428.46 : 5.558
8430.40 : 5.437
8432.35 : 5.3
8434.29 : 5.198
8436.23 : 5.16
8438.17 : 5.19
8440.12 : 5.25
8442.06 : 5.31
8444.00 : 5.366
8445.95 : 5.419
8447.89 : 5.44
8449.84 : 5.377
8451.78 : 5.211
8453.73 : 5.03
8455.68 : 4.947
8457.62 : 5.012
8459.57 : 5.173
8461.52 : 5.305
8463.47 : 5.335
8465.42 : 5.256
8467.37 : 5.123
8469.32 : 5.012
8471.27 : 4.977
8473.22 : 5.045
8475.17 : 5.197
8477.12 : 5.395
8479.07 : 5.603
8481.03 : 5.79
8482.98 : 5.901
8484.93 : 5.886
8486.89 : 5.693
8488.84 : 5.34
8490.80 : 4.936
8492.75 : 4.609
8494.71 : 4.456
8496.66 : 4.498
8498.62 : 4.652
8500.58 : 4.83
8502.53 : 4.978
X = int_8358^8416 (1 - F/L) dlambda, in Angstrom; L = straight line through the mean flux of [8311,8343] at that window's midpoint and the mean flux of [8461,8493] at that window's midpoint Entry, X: -4.6 Angstrom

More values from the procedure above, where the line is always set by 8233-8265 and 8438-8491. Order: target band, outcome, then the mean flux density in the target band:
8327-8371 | 4.8 Angstrom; 4.97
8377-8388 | -1.1 Angstrom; 6.03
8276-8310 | -0.8 Angstrom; 5.83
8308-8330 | 0.9 Angstrom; 5.41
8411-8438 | -0.6 Angstrom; 5.52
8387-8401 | -1.0 Angstrom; 5.85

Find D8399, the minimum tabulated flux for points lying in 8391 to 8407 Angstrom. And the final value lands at 5.786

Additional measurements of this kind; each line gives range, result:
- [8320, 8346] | 4.723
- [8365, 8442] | 5.16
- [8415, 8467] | 4.947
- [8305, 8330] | 5.052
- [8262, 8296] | 5.682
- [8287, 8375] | 3.876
